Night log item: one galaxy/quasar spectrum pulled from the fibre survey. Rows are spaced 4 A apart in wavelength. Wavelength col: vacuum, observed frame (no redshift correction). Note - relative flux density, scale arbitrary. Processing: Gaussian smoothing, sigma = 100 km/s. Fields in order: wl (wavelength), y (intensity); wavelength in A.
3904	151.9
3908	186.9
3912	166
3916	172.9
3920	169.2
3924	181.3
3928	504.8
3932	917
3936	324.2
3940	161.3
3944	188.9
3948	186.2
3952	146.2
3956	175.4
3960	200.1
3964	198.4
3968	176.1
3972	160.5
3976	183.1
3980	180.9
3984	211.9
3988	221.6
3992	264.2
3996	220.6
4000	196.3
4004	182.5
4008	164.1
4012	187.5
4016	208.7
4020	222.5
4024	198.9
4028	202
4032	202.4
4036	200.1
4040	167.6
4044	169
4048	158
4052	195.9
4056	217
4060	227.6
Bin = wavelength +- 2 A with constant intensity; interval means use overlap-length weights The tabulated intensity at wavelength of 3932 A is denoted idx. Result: 917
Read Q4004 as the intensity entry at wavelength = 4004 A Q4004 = 182.5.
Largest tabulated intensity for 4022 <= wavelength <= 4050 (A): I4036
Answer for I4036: 202.4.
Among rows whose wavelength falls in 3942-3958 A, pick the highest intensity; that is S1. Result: 188.9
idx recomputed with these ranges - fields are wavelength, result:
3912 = 166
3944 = 188.9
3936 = 324.2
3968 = 176.1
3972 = 160.5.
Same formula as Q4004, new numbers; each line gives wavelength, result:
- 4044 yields 169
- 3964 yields 198.4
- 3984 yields 211.9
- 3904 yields 151.9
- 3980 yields 180.9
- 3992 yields 264.2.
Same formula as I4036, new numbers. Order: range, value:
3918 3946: 917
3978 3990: 221.6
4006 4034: 222.5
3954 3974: 200.1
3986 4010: 264.2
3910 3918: 172.9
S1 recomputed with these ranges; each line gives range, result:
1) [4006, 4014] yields 187.5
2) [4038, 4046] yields 169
